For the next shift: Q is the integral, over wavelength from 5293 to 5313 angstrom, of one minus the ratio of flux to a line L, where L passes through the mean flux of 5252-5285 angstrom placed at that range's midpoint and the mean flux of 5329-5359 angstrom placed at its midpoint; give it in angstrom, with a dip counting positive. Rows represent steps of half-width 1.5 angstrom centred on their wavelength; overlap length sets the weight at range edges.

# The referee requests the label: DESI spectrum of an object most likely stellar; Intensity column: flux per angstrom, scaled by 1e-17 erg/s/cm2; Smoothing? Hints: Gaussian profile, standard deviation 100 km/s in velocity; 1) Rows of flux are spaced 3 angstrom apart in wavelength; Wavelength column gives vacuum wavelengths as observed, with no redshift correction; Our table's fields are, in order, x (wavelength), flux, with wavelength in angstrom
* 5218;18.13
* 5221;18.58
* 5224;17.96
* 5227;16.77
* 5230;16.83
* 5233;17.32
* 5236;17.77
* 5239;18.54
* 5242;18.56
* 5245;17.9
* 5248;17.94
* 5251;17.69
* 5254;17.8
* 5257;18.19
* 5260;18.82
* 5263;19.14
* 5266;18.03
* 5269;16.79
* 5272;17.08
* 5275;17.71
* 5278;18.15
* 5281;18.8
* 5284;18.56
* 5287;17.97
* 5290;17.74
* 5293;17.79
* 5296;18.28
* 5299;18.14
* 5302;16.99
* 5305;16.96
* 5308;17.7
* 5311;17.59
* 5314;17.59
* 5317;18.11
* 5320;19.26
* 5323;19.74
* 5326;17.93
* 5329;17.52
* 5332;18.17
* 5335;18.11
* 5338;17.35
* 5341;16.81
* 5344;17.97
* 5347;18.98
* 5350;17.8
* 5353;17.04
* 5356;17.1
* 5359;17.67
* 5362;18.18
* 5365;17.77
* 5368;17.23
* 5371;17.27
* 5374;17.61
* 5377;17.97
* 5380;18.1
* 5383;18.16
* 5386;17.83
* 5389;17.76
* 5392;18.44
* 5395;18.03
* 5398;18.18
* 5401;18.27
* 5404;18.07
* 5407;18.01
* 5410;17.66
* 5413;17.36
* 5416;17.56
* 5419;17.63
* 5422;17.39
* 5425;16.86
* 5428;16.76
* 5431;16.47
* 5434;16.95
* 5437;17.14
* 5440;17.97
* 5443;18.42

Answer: 0.3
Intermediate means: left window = 18.1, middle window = 17.6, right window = 17.7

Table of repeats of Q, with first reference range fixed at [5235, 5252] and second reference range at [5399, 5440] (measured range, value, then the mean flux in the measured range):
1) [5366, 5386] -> -0.16 angstrom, 17.7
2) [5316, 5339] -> -0.68 angstrom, 18.3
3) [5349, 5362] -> 0.14 angstrom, 17.5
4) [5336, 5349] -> -0.06 angstrom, 17.8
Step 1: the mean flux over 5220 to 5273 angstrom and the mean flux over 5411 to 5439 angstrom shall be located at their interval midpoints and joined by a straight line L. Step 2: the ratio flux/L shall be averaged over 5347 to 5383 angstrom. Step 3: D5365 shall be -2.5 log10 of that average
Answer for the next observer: -0.02 mag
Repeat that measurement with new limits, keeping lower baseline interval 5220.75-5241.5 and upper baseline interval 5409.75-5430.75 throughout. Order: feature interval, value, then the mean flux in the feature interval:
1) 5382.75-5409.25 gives -0.05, 18.1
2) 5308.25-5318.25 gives -0.02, 17.7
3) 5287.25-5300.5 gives -0.03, 18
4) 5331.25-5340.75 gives -0.02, 17.7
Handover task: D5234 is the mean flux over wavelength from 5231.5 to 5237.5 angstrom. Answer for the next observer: 17.5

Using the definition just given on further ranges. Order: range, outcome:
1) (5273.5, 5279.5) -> 17.9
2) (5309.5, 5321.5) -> 18.1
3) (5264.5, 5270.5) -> 17.4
